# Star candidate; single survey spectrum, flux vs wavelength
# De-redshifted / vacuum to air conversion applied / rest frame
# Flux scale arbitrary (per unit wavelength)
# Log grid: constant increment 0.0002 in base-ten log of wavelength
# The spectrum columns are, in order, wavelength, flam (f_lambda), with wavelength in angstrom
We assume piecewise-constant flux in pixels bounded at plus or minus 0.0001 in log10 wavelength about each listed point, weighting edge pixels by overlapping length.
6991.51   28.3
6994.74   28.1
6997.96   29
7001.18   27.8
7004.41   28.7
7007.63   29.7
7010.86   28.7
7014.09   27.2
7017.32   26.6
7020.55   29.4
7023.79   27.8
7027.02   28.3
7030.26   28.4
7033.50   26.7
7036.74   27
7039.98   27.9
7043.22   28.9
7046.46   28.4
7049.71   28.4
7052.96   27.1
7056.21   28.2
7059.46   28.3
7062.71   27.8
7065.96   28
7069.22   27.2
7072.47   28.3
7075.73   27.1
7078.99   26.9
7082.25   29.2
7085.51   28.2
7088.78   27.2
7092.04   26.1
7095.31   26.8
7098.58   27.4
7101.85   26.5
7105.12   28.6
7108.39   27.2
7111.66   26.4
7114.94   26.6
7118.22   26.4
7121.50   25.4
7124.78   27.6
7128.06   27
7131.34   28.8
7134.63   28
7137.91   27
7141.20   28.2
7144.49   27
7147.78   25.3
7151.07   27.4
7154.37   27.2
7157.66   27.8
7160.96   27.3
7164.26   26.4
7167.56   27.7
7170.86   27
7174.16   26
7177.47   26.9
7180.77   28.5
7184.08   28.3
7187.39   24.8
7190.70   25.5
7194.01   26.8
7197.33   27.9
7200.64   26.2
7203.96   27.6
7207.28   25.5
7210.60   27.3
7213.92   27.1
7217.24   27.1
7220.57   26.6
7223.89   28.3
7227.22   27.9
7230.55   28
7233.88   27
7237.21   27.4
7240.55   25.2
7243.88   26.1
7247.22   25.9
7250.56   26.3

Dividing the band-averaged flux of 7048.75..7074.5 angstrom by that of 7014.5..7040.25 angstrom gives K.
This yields 1.01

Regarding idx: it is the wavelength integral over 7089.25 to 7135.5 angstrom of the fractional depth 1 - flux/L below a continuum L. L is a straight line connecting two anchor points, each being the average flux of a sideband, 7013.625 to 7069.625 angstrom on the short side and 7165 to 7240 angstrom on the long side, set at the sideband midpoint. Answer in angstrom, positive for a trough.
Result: 0.78 angstrom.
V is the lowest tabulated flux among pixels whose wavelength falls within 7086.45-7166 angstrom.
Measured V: 25.3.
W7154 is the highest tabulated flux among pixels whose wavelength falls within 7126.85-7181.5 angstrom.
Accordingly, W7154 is 28.8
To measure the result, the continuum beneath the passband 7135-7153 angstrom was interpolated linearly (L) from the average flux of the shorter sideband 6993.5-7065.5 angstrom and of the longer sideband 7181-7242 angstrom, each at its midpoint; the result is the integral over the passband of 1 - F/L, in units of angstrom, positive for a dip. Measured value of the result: 0.2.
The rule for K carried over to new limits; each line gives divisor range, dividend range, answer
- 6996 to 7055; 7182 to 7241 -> 0.96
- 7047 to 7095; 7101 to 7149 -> 0.98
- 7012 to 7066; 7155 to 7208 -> 0.96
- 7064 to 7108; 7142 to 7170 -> 0.98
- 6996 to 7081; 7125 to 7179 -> 0.97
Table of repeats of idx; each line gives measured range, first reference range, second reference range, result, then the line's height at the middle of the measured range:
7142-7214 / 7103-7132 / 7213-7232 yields 1.1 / 27.3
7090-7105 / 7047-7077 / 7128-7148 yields 0.4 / 27.7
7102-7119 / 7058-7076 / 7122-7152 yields 0.3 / 27.5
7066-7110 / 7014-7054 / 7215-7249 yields 0.3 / 27.6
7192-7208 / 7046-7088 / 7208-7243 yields 0.2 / 27.2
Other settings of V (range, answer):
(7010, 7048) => 26.6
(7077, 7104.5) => 26.1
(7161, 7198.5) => 24.8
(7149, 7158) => 27.2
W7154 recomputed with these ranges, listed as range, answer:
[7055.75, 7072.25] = 28.3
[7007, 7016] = 29.7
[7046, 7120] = 29.2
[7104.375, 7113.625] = 28.6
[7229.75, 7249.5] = 28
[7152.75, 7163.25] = 27.8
